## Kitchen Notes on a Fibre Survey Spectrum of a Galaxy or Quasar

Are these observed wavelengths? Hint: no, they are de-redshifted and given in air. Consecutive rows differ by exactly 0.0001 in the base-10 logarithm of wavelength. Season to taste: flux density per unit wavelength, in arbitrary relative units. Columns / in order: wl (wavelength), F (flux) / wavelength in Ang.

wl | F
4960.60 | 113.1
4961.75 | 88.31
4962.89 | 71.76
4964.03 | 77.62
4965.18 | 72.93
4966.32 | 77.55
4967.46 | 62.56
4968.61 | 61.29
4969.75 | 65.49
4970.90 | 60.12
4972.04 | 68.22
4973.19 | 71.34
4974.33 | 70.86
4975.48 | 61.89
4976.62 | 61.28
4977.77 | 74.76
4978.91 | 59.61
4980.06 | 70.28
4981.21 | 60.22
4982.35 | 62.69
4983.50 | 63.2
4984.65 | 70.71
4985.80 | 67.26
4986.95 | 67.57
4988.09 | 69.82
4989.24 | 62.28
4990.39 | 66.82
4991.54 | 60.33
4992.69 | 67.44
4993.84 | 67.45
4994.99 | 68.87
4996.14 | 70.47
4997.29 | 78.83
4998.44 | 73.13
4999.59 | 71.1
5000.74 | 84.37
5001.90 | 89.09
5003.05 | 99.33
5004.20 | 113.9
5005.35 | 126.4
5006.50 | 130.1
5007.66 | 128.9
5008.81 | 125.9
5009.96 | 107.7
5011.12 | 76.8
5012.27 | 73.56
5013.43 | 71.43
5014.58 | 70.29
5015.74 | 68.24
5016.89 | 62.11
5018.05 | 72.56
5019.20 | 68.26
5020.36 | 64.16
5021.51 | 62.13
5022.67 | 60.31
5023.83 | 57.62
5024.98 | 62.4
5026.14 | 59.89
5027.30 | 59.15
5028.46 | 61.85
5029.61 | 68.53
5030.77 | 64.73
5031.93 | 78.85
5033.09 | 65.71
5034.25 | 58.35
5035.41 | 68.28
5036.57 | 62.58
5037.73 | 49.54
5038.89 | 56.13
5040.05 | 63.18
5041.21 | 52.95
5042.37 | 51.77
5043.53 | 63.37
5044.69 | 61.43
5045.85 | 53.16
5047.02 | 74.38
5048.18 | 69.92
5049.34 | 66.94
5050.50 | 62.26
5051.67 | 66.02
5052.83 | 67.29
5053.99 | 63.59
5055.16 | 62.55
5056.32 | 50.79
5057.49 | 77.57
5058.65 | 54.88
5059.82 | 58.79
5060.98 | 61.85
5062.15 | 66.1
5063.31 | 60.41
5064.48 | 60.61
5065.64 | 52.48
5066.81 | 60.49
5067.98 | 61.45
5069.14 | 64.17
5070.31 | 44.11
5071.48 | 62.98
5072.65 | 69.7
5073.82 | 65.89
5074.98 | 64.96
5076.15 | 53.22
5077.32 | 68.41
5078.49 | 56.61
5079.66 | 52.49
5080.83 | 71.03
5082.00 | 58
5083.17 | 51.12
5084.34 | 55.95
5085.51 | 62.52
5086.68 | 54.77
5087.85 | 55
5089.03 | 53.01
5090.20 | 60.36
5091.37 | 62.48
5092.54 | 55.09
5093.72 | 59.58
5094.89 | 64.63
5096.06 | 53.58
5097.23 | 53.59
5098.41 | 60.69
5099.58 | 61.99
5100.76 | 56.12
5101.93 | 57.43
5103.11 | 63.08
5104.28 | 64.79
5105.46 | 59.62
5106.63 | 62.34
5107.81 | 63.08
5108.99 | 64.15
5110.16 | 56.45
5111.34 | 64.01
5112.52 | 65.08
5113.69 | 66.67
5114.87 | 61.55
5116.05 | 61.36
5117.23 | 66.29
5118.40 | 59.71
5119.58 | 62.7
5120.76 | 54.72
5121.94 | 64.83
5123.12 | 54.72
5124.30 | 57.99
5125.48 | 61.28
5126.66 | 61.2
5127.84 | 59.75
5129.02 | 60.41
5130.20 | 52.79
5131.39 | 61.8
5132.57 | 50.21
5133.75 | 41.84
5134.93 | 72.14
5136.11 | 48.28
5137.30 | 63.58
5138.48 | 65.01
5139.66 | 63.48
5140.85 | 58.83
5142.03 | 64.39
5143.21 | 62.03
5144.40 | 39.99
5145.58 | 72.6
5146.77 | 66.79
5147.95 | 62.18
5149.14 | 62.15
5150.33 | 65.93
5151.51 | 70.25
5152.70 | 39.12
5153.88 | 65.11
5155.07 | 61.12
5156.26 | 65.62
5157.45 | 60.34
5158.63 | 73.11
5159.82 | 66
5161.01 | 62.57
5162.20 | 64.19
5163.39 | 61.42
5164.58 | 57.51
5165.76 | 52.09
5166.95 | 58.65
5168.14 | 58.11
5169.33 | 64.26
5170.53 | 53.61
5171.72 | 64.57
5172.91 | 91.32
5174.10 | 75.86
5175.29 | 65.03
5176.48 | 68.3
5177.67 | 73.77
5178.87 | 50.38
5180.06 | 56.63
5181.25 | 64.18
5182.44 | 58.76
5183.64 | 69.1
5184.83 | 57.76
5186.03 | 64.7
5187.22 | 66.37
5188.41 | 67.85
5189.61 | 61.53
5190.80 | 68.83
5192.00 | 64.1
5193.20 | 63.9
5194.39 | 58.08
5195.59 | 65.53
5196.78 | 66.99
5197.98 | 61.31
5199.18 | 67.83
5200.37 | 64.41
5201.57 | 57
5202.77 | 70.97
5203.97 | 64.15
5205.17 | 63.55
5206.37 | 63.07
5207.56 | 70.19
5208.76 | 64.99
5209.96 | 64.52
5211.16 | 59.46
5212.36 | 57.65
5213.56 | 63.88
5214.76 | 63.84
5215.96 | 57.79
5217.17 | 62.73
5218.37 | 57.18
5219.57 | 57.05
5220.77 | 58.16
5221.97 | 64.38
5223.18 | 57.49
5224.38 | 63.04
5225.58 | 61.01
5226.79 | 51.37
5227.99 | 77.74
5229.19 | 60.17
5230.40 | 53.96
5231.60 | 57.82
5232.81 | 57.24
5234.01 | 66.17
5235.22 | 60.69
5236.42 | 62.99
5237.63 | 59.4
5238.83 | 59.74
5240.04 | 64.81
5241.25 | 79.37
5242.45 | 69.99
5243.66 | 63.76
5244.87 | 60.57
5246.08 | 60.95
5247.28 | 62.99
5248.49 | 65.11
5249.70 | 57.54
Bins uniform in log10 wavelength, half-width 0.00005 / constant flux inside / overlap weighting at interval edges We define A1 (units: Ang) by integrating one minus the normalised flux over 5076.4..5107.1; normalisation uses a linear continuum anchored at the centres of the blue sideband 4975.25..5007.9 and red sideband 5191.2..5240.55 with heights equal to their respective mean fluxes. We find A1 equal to 5.0 Ang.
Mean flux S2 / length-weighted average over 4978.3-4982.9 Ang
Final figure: 63.4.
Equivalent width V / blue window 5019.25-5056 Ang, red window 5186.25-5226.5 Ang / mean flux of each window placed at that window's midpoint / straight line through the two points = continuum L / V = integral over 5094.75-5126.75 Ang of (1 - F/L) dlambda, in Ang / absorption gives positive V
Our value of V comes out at 1.0 Ang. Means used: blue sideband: 62.5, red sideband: 62.9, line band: 60.8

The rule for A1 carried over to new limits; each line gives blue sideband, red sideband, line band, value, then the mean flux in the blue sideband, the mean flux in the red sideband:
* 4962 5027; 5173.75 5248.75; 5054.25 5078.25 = 3.3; 74.5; 63.1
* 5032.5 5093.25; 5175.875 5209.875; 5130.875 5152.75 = 0.9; 60.5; 64.1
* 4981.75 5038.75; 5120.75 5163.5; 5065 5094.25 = 3.5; 74.6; 60.5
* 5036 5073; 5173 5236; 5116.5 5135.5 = 0.9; 61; 63.1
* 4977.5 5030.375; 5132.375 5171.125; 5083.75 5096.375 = 1.7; 75.6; 60.5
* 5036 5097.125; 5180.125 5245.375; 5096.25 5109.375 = 0.1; 60.2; 62.9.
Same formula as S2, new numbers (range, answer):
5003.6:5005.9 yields 120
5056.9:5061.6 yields 63.2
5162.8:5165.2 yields 59.6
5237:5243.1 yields 66.6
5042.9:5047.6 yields 62.9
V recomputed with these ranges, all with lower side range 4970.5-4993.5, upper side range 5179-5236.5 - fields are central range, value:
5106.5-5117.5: 0.14 Ang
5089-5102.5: 1.20 Ang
